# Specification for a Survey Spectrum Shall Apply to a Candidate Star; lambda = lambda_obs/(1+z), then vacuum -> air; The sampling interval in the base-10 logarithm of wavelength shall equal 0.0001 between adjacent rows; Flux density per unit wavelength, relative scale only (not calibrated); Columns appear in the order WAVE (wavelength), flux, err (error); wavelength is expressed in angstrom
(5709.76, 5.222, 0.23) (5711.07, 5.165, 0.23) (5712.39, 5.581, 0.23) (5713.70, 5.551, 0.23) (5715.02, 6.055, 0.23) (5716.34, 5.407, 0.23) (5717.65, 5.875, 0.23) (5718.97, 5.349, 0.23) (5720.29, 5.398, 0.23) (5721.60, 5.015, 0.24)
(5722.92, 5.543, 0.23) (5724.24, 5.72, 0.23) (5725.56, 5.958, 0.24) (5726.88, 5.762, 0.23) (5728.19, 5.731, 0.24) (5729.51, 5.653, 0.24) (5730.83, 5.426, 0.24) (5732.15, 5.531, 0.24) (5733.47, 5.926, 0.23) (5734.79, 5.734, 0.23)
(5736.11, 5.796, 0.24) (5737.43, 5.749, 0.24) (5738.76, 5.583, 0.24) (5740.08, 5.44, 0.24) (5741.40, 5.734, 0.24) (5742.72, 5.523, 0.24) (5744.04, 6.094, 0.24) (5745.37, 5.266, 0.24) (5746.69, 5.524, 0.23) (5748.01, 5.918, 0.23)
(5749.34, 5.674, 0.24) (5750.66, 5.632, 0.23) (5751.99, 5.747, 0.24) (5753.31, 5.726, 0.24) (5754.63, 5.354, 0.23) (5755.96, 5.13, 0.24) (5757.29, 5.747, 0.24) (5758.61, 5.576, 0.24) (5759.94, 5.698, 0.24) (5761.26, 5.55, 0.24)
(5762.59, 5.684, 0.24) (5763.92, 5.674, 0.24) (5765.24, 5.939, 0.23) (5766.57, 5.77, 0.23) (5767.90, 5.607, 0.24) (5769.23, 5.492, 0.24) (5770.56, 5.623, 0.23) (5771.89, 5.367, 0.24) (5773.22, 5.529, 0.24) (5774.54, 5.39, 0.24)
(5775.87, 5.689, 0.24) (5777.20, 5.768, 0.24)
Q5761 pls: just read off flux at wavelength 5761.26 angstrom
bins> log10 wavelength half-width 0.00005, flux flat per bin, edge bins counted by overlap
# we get 5.55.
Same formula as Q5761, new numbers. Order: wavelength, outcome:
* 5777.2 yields 5.768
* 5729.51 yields 5.653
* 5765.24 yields 5.939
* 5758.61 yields 5.576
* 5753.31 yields 5.726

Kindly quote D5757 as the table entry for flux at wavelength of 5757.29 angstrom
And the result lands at 5.747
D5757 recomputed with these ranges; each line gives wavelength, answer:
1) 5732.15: 5.531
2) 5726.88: 5.762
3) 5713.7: 5.551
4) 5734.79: 5.734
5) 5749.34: 5.674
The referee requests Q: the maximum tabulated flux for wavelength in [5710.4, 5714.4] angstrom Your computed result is 5.581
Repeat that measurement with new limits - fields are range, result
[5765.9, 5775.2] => 5.77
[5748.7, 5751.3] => 5.674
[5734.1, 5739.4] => 5.796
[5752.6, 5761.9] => 5.747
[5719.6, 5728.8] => 5.958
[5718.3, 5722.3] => 5.398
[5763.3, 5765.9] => 5.939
